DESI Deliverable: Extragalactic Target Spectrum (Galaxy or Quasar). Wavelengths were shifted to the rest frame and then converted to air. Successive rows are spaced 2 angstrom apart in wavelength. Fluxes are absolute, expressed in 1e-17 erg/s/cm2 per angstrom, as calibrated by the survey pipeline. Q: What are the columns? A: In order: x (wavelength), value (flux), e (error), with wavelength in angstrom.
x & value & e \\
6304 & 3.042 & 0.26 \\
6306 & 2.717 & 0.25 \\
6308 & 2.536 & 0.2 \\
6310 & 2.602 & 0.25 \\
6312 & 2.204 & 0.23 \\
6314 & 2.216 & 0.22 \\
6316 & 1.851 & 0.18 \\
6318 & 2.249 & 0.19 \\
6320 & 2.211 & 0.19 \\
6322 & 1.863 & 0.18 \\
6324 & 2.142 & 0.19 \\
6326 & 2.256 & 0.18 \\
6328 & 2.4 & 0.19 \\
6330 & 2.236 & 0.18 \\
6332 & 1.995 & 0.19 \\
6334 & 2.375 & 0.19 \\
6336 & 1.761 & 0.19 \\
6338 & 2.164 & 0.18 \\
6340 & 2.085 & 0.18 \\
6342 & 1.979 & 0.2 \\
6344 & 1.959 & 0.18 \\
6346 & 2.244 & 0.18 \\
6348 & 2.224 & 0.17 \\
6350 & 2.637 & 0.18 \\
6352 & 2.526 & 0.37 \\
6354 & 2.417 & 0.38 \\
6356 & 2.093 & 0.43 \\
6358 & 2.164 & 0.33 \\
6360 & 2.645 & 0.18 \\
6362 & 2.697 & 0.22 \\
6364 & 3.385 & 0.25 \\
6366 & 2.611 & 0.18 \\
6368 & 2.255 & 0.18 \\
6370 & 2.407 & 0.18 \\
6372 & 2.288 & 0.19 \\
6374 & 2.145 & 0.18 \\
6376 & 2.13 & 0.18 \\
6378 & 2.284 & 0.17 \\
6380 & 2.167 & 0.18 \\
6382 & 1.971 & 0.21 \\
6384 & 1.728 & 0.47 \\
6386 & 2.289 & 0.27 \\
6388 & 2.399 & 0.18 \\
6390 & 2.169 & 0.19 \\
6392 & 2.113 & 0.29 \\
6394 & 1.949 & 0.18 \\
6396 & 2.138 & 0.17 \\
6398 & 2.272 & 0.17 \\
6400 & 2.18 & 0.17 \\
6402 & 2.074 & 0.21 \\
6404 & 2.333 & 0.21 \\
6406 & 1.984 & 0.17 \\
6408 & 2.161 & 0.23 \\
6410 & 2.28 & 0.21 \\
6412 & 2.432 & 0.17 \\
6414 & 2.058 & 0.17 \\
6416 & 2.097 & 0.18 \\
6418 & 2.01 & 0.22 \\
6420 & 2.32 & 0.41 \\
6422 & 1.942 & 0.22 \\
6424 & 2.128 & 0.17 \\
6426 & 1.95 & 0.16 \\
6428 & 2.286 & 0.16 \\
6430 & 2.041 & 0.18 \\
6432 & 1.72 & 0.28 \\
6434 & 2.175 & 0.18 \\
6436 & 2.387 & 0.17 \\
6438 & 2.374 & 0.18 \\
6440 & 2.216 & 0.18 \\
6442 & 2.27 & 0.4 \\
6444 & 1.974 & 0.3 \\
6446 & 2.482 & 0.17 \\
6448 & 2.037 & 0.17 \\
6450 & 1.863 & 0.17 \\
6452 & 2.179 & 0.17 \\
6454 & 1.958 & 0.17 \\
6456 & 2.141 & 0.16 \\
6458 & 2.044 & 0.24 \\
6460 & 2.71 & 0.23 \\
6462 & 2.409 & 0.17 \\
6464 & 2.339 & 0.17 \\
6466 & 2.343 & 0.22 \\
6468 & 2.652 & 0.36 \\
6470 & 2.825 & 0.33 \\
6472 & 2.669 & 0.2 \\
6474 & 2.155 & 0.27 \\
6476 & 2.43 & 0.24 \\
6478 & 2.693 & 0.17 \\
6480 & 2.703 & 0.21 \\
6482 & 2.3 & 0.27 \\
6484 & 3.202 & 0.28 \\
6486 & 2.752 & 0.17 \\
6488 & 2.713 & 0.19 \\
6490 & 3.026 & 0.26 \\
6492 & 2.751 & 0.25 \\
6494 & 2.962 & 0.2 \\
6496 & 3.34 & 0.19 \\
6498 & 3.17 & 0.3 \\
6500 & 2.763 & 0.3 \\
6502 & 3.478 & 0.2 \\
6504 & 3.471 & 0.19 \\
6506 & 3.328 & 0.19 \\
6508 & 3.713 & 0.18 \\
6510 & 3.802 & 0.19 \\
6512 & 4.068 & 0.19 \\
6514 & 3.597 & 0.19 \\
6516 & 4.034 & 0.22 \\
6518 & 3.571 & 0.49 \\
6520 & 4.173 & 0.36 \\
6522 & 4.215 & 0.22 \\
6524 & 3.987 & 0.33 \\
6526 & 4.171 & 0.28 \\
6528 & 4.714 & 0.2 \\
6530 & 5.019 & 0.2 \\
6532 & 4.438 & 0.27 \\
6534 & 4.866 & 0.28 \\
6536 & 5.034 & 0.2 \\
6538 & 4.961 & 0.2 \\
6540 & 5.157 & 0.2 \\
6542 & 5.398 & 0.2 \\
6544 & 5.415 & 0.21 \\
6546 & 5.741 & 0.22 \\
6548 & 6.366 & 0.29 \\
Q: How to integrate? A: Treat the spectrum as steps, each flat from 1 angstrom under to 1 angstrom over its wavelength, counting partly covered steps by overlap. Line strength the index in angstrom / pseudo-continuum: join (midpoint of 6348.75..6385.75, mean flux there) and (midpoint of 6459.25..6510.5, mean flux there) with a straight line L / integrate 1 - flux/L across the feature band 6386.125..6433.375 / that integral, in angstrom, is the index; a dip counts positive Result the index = 7.5 angstrom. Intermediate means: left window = 2.36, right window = 2.86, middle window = 2.14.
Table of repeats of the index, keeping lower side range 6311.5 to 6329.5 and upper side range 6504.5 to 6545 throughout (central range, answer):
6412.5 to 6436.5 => 8.7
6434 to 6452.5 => 6.8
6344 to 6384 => 4.0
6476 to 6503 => 7.4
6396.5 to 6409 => 3.6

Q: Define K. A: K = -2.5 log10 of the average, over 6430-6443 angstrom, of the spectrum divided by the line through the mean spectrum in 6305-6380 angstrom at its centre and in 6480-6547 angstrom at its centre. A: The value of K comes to 0.410 mag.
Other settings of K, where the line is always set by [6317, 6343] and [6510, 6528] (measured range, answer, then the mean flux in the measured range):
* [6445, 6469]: 0.440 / 2.26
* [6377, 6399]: 0.258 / 2.13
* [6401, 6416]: 0.313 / 2.18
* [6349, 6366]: -0.072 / 2.57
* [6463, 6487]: 0.350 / 2.59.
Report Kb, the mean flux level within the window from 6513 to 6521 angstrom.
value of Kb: 3.84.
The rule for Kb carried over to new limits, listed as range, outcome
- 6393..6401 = 2.13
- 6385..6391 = 2.29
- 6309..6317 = 2.22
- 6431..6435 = 1.95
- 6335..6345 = 1.99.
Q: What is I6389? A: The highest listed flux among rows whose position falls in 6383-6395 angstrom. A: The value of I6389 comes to 2.399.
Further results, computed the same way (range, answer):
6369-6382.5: 2.407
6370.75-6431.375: 2.432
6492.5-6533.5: 5.019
